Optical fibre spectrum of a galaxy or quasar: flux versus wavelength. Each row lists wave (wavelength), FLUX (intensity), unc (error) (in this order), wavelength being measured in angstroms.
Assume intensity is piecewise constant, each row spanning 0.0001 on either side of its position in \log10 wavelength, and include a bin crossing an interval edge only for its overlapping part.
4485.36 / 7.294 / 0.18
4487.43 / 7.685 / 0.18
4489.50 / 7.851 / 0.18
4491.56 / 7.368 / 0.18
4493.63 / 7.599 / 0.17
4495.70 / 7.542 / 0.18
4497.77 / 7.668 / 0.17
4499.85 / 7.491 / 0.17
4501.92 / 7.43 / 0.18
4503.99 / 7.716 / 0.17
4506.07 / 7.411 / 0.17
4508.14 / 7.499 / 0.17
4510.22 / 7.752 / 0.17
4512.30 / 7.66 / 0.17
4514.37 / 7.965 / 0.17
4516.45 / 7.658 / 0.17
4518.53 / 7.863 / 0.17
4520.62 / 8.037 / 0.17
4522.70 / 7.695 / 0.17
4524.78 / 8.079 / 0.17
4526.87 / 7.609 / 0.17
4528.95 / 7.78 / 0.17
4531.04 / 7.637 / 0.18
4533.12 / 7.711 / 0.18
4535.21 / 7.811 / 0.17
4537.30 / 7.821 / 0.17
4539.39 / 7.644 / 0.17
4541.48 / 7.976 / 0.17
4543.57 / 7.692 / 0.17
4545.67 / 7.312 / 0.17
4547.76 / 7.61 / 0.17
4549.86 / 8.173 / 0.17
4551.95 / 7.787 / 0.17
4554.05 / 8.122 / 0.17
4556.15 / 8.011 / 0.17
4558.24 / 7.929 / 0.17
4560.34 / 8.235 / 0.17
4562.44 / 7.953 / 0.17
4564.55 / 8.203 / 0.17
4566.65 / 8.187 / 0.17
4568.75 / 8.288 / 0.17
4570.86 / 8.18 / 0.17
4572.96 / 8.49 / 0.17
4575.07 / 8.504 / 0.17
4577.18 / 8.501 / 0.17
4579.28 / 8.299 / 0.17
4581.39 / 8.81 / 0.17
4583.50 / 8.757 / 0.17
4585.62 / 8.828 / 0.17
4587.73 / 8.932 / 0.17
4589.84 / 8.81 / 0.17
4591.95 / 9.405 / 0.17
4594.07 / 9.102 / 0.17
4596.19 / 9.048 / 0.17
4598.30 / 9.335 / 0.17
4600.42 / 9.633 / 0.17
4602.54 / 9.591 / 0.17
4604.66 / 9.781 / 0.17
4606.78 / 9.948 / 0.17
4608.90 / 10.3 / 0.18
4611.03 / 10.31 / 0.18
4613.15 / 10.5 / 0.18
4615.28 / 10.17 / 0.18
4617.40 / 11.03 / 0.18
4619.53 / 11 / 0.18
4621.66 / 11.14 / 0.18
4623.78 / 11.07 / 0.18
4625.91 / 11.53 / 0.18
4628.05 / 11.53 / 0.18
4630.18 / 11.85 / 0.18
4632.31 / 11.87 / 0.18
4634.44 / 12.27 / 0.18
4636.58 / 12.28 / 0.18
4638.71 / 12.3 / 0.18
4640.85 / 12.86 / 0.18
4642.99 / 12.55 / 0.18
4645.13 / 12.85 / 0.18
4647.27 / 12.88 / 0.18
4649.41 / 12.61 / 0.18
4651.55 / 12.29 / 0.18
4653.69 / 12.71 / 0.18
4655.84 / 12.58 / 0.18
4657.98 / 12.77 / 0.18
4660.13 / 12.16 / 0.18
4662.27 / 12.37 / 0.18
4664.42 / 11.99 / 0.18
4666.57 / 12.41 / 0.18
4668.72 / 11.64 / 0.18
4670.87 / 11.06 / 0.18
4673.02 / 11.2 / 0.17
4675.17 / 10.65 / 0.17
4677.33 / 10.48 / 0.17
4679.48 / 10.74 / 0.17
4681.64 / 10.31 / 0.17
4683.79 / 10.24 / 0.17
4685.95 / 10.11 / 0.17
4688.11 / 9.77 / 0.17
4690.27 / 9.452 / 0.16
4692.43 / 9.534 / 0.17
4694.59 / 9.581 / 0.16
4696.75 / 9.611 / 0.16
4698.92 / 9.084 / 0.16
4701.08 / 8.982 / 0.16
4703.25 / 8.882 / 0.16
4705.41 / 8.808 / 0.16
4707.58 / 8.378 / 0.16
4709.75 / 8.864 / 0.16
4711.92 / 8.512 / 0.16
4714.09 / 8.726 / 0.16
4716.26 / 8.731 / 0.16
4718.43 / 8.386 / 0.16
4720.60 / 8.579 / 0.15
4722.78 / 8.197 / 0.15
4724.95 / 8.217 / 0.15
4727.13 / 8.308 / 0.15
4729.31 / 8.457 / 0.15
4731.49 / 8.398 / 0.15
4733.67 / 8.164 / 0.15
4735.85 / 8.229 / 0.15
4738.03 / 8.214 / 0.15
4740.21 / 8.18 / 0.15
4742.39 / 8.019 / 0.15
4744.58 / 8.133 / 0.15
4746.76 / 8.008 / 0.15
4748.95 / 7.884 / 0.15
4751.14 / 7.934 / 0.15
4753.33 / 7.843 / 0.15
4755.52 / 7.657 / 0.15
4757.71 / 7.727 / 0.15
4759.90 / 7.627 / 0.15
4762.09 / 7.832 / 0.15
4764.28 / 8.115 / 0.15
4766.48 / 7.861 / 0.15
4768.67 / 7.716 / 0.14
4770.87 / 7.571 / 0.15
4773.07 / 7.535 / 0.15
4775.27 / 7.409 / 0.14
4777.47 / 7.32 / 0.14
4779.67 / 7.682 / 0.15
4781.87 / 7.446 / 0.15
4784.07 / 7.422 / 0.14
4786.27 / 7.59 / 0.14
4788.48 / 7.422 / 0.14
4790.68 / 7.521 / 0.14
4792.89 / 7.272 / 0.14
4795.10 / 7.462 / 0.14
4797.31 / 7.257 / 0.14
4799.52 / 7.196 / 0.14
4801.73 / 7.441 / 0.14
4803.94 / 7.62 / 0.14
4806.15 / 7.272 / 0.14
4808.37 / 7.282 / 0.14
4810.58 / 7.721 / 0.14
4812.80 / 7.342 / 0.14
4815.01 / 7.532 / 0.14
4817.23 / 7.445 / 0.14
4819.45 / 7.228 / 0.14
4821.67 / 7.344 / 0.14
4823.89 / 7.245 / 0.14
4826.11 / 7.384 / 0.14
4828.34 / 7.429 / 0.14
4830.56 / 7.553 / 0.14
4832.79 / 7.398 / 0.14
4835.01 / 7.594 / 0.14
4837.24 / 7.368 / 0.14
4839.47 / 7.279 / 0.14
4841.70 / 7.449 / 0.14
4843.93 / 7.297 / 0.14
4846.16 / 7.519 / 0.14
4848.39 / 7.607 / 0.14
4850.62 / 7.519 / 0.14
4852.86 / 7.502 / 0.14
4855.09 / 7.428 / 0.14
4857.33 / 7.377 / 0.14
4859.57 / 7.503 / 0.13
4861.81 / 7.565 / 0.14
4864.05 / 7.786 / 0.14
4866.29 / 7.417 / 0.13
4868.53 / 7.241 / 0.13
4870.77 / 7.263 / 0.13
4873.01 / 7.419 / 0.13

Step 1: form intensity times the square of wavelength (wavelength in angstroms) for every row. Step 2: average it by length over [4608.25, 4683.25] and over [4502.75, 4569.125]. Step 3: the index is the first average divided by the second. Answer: 1.56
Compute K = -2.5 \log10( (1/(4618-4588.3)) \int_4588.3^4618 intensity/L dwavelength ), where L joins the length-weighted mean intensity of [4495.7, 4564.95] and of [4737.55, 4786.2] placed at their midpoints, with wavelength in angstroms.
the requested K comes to -0.25 mag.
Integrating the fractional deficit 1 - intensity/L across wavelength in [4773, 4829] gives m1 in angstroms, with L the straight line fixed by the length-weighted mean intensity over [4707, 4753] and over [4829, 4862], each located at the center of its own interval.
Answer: 2.7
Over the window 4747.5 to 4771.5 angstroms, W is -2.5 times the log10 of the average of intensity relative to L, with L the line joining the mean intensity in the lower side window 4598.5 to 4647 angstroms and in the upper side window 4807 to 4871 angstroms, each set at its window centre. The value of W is 0.13 mag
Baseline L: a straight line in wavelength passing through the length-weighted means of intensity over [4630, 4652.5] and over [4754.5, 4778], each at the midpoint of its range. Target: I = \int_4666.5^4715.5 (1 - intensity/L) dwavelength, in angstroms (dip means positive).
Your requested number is 3.5 angstroms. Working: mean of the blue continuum 12.4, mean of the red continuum 7.68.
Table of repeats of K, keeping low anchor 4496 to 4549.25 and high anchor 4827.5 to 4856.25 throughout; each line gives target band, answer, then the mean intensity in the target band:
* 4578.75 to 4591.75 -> -0.15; 8.8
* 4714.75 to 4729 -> -0.12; 8.42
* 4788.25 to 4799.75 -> 0.02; 7.36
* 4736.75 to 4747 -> -0.08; 8.13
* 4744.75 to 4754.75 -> -0.06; 7.93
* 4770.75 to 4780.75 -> 0.00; 7.49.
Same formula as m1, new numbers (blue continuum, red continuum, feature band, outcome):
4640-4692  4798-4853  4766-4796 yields 3.7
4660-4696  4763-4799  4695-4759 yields 5.7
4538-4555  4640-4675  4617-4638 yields -1.0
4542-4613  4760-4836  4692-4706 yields -2.1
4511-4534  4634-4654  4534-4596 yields 7.7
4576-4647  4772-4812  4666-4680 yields -2.5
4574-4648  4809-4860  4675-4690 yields -1.2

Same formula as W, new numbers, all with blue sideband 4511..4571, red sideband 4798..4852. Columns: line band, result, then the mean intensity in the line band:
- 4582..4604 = -0.17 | 9.15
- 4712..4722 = -0.13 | 8.59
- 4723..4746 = -0.09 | 8.23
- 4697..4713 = -0.16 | 8.83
